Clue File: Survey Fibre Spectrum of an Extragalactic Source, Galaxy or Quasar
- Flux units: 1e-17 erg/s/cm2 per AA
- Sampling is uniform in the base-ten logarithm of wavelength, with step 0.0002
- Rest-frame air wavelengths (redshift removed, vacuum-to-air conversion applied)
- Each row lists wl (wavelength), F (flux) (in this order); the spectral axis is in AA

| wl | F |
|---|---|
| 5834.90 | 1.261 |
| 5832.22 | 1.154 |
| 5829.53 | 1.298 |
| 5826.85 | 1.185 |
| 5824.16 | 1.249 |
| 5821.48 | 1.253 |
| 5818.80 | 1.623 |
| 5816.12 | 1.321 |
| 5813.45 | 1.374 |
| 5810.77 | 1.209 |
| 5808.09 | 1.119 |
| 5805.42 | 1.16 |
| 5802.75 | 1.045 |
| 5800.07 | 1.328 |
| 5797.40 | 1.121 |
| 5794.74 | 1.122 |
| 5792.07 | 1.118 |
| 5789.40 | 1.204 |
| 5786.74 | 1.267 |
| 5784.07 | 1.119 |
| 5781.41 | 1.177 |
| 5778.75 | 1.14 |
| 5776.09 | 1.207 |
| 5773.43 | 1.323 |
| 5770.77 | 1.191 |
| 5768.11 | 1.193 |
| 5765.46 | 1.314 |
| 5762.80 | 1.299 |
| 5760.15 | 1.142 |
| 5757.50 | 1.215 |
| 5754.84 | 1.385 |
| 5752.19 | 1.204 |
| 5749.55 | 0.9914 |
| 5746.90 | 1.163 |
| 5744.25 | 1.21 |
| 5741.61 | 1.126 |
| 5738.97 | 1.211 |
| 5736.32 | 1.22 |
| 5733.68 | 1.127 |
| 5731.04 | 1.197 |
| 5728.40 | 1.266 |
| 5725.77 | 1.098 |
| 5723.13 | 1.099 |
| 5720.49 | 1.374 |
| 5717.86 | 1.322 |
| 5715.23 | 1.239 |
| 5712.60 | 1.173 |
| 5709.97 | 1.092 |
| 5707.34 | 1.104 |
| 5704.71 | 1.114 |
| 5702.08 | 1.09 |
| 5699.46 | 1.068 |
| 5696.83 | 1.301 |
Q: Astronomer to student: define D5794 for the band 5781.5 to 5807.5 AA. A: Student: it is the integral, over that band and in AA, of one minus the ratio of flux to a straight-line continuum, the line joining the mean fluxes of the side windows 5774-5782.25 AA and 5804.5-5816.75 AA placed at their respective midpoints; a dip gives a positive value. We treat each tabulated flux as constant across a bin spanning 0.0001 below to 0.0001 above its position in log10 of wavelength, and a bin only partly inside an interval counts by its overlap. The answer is 1.0 AA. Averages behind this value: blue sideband 1.19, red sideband 1.23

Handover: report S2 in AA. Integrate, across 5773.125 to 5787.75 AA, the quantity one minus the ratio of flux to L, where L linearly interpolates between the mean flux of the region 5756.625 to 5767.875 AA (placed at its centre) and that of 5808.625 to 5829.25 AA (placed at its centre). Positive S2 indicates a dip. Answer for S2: 0.8 AA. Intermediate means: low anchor 1.24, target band 1.2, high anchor 1.31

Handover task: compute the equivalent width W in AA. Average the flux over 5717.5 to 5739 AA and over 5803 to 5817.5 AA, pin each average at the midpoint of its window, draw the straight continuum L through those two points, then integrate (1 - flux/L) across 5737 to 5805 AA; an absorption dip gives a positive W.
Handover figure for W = 1.3 AA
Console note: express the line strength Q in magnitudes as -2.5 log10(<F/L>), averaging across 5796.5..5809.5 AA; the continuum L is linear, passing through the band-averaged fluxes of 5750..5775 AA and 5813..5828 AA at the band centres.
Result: 0.13 mag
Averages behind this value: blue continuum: 1.24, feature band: 1.16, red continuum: 1.33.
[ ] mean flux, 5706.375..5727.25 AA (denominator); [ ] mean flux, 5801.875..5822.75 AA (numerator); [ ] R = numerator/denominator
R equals 1.07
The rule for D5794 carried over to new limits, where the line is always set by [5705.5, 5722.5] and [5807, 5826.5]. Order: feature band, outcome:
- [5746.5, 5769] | 0.6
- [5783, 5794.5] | 0.9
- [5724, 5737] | 0.5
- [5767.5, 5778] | 0.3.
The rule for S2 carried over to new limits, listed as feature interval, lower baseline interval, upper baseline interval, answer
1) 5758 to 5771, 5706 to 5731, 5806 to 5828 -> 0.1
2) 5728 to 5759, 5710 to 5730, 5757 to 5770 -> 0.9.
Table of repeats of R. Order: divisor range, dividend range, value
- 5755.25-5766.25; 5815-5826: 1.08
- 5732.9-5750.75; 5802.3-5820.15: 1.11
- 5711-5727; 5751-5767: 1.04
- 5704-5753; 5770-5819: 1.03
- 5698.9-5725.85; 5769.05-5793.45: 1.02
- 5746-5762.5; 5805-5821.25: 1.10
